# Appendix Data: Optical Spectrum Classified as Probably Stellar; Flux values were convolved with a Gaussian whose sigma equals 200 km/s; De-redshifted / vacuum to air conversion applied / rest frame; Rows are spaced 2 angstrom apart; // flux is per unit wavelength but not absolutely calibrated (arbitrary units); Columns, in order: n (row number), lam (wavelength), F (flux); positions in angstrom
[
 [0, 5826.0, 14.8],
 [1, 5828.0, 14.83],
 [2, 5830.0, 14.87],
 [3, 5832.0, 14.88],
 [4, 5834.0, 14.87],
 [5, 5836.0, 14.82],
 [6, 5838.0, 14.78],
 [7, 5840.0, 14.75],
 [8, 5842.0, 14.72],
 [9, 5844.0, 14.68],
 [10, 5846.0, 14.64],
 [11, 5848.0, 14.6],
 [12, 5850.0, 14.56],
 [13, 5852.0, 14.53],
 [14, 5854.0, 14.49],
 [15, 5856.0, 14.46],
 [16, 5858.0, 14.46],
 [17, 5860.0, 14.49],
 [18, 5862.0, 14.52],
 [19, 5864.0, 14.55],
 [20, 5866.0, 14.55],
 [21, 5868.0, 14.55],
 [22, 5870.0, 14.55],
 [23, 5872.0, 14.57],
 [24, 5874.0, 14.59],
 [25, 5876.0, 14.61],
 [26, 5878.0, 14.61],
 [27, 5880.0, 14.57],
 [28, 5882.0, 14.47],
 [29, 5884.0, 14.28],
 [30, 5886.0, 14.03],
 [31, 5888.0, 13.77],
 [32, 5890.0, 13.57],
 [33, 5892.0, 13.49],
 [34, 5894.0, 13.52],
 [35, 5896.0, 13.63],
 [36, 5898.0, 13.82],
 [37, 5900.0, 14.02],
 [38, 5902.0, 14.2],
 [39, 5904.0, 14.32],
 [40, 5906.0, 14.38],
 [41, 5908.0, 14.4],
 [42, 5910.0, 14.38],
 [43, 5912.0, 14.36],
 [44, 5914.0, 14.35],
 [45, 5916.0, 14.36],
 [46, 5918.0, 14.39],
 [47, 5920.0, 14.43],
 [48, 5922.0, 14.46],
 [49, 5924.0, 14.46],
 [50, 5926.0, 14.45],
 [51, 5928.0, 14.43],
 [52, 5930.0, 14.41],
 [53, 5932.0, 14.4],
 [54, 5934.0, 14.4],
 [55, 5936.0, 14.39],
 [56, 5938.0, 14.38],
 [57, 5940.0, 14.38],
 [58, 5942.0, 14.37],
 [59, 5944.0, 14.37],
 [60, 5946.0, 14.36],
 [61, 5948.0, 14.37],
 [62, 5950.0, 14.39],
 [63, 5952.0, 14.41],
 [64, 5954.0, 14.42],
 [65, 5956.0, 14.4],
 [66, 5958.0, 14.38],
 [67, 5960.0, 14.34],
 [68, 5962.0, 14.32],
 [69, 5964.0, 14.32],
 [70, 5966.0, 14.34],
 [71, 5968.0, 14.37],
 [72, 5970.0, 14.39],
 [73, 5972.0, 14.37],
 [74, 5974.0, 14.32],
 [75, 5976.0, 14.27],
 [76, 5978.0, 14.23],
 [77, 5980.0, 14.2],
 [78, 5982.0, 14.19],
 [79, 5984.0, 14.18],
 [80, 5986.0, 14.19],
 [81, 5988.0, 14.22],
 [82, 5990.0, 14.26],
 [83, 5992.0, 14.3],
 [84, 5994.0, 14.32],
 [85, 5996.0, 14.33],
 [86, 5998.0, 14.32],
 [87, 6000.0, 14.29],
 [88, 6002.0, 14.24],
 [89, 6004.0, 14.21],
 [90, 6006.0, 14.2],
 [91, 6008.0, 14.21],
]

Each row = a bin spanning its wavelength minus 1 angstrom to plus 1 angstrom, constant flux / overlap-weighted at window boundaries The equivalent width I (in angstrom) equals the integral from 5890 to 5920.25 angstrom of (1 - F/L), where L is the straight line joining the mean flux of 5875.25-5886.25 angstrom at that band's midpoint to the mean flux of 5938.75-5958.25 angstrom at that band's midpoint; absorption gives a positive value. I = 0.66 angstrom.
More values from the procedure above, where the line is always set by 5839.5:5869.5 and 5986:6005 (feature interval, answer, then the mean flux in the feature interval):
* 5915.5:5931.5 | 0.0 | 14.4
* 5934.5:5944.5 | 0.0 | 14.4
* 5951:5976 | 0.0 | 14.4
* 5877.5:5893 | 0.4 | 14.1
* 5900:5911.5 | 0.1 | 14.3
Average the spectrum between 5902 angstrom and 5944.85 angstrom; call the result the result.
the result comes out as 14.4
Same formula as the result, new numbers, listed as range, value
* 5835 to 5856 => 14.6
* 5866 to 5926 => 14.3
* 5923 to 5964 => 14.4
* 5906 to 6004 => 14.3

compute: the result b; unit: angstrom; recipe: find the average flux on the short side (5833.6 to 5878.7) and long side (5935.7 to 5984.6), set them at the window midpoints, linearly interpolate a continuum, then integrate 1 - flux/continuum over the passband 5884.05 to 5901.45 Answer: 0.9 angstrom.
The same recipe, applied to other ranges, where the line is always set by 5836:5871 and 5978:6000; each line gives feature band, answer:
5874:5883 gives 0.0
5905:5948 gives 0.0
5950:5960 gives 0.0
